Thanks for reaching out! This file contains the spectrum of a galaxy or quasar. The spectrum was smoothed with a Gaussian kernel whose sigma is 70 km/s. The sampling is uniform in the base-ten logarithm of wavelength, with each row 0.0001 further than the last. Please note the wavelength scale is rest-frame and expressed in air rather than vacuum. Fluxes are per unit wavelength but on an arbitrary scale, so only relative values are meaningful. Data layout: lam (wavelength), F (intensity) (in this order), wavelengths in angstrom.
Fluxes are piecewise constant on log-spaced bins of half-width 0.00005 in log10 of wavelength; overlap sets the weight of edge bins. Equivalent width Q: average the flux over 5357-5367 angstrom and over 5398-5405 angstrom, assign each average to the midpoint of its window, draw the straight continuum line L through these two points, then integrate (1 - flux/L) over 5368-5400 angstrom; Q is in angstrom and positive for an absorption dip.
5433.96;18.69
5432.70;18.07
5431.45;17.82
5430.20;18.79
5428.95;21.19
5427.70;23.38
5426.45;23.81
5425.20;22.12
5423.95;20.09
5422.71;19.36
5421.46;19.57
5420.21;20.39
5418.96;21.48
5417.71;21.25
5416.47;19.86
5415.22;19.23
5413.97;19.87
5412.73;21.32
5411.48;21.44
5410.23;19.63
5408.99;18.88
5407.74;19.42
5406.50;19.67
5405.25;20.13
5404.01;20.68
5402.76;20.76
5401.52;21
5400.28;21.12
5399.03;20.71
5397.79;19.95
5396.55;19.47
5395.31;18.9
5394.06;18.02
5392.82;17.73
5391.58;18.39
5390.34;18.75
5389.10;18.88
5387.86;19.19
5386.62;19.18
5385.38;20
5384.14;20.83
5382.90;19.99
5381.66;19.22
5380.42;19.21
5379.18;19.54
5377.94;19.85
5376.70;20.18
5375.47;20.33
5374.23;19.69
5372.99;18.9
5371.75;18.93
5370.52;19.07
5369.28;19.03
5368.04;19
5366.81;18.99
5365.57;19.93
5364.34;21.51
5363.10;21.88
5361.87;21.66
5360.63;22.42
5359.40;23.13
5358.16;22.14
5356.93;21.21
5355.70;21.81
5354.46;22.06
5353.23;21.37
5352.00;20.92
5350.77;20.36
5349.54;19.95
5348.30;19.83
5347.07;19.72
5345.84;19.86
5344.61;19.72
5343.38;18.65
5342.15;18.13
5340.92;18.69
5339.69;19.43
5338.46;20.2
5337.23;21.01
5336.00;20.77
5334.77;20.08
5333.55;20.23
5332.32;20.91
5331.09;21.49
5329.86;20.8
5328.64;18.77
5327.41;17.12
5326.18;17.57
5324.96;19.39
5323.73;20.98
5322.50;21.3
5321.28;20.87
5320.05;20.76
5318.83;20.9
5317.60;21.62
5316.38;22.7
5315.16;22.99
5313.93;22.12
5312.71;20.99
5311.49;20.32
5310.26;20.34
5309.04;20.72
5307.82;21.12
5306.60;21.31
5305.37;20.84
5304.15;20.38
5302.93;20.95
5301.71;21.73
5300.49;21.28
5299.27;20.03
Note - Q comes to 2.6 angstrom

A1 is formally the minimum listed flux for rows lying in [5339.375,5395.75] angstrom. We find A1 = 17.73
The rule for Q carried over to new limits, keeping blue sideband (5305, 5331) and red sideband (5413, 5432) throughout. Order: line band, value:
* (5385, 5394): 0.8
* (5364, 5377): 0.7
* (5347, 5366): -0.6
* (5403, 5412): 0.3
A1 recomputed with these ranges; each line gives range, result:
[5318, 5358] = 17.12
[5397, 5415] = 18.88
